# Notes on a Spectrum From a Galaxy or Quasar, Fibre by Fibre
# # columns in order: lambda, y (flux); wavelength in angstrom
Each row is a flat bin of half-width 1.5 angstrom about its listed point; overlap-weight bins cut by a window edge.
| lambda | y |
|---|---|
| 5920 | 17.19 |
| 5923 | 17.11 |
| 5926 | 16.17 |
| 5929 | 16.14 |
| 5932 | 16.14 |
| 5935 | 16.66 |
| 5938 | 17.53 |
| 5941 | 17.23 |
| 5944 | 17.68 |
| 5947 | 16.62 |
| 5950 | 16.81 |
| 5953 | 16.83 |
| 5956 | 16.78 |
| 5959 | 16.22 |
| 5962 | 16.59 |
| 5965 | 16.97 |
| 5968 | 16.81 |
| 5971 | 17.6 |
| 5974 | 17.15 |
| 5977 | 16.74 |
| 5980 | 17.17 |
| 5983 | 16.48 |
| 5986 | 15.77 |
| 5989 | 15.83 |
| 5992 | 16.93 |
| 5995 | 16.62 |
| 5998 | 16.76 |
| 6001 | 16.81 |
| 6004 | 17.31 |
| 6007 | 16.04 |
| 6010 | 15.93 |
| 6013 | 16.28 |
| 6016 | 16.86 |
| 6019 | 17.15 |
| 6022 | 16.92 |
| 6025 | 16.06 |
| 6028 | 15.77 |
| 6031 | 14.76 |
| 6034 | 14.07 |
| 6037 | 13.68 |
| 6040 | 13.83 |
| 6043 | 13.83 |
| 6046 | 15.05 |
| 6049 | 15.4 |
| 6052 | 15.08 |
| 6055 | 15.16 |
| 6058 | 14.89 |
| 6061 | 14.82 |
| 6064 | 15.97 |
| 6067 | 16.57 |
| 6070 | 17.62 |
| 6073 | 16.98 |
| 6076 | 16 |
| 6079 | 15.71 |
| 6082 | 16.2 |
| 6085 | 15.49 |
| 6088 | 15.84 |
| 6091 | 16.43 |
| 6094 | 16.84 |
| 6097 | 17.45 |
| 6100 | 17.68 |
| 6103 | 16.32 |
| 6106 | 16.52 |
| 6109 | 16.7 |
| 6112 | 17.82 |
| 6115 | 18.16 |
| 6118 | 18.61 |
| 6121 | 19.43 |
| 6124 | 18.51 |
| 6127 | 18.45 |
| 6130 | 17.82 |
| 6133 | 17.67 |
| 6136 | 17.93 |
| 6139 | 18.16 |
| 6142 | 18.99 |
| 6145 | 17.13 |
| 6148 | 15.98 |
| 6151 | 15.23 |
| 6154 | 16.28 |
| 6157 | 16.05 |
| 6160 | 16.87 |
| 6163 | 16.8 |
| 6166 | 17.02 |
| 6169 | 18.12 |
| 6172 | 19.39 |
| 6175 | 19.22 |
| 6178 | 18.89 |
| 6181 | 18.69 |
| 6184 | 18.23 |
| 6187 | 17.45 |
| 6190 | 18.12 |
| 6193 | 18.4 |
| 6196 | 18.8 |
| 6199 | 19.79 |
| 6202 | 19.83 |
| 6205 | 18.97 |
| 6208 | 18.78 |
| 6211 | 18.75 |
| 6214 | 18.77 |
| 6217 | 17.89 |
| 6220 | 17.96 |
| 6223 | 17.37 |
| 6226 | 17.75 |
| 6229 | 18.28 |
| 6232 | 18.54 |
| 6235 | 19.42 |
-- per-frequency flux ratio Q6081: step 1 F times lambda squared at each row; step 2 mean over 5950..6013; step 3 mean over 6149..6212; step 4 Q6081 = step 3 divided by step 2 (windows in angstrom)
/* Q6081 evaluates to 1.2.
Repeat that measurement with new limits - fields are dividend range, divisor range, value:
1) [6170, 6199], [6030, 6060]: 1.34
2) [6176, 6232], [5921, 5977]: 1.19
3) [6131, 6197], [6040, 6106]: 1.14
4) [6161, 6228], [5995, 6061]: 1.25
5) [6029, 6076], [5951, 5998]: 0.94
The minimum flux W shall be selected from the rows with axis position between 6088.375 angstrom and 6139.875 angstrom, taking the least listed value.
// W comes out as 16.32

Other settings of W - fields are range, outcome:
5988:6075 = 13.68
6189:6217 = 17.89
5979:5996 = 15.77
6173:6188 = 17.45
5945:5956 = 16.62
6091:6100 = 16.43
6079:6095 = 15.49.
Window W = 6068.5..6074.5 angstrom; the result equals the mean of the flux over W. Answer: 17.3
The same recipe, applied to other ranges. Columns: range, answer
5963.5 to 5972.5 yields 17.1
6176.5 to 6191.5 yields 18.3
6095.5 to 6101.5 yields 17.6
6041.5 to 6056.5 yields 14.9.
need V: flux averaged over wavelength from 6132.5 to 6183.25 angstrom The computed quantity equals 17.6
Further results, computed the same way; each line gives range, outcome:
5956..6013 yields 16.6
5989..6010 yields 16.6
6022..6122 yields 16.1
